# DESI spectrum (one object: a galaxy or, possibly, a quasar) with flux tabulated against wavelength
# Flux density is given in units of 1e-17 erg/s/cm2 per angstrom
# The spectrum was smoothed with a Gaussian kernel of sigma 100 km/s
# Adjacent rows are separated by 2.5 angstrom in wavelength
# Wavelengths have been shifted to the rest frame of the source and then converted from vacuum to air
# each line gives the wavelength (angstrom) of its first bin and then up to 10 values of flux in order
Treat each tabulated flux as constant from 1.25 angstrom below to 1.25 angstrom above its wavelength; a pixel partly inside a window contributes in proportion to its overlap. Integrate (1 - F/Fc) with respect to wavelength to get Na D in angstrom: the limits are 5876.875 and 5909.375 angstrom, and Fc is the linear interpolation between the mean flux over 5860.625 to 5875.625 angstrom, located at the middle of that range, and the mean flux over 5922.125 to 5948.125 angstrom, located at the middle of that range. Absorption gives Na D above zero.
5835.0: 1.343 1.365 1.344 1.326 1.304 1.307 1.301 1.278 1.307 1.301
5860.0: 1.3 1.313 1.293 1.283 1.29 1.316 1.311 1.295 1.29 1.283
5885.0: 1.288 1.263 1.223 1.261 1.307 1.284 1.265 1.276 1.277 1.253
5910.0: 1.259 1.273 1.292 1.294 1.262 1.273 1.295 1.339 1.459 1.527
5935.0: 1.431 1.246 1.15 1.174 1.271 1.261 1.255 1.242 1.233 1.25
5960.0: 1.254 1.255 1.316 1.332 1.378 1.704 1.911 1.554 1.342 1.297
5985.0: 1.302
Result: 0.8 angstrom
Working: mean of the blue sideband 1.3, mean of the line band 1.27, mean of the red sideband 1.31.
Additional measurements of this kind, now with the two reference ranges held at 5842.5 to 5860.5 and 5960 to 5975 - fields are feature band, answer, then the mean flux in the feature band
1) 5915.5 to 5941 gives 1.0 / 1.33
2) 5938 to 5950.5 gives 1.6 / 1.22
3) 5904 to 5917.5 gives 0.9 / 1.27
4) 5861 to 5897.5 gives 1.2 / 1.29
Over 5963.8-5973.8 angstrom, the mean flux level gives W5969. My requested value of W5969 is 1.44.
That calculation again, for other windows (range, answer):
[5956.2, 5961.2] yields 1.25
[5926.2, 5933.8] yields 1.44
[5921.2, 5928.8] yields 1.3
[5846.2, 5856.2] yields 1.3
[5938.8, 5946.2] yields 1.2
